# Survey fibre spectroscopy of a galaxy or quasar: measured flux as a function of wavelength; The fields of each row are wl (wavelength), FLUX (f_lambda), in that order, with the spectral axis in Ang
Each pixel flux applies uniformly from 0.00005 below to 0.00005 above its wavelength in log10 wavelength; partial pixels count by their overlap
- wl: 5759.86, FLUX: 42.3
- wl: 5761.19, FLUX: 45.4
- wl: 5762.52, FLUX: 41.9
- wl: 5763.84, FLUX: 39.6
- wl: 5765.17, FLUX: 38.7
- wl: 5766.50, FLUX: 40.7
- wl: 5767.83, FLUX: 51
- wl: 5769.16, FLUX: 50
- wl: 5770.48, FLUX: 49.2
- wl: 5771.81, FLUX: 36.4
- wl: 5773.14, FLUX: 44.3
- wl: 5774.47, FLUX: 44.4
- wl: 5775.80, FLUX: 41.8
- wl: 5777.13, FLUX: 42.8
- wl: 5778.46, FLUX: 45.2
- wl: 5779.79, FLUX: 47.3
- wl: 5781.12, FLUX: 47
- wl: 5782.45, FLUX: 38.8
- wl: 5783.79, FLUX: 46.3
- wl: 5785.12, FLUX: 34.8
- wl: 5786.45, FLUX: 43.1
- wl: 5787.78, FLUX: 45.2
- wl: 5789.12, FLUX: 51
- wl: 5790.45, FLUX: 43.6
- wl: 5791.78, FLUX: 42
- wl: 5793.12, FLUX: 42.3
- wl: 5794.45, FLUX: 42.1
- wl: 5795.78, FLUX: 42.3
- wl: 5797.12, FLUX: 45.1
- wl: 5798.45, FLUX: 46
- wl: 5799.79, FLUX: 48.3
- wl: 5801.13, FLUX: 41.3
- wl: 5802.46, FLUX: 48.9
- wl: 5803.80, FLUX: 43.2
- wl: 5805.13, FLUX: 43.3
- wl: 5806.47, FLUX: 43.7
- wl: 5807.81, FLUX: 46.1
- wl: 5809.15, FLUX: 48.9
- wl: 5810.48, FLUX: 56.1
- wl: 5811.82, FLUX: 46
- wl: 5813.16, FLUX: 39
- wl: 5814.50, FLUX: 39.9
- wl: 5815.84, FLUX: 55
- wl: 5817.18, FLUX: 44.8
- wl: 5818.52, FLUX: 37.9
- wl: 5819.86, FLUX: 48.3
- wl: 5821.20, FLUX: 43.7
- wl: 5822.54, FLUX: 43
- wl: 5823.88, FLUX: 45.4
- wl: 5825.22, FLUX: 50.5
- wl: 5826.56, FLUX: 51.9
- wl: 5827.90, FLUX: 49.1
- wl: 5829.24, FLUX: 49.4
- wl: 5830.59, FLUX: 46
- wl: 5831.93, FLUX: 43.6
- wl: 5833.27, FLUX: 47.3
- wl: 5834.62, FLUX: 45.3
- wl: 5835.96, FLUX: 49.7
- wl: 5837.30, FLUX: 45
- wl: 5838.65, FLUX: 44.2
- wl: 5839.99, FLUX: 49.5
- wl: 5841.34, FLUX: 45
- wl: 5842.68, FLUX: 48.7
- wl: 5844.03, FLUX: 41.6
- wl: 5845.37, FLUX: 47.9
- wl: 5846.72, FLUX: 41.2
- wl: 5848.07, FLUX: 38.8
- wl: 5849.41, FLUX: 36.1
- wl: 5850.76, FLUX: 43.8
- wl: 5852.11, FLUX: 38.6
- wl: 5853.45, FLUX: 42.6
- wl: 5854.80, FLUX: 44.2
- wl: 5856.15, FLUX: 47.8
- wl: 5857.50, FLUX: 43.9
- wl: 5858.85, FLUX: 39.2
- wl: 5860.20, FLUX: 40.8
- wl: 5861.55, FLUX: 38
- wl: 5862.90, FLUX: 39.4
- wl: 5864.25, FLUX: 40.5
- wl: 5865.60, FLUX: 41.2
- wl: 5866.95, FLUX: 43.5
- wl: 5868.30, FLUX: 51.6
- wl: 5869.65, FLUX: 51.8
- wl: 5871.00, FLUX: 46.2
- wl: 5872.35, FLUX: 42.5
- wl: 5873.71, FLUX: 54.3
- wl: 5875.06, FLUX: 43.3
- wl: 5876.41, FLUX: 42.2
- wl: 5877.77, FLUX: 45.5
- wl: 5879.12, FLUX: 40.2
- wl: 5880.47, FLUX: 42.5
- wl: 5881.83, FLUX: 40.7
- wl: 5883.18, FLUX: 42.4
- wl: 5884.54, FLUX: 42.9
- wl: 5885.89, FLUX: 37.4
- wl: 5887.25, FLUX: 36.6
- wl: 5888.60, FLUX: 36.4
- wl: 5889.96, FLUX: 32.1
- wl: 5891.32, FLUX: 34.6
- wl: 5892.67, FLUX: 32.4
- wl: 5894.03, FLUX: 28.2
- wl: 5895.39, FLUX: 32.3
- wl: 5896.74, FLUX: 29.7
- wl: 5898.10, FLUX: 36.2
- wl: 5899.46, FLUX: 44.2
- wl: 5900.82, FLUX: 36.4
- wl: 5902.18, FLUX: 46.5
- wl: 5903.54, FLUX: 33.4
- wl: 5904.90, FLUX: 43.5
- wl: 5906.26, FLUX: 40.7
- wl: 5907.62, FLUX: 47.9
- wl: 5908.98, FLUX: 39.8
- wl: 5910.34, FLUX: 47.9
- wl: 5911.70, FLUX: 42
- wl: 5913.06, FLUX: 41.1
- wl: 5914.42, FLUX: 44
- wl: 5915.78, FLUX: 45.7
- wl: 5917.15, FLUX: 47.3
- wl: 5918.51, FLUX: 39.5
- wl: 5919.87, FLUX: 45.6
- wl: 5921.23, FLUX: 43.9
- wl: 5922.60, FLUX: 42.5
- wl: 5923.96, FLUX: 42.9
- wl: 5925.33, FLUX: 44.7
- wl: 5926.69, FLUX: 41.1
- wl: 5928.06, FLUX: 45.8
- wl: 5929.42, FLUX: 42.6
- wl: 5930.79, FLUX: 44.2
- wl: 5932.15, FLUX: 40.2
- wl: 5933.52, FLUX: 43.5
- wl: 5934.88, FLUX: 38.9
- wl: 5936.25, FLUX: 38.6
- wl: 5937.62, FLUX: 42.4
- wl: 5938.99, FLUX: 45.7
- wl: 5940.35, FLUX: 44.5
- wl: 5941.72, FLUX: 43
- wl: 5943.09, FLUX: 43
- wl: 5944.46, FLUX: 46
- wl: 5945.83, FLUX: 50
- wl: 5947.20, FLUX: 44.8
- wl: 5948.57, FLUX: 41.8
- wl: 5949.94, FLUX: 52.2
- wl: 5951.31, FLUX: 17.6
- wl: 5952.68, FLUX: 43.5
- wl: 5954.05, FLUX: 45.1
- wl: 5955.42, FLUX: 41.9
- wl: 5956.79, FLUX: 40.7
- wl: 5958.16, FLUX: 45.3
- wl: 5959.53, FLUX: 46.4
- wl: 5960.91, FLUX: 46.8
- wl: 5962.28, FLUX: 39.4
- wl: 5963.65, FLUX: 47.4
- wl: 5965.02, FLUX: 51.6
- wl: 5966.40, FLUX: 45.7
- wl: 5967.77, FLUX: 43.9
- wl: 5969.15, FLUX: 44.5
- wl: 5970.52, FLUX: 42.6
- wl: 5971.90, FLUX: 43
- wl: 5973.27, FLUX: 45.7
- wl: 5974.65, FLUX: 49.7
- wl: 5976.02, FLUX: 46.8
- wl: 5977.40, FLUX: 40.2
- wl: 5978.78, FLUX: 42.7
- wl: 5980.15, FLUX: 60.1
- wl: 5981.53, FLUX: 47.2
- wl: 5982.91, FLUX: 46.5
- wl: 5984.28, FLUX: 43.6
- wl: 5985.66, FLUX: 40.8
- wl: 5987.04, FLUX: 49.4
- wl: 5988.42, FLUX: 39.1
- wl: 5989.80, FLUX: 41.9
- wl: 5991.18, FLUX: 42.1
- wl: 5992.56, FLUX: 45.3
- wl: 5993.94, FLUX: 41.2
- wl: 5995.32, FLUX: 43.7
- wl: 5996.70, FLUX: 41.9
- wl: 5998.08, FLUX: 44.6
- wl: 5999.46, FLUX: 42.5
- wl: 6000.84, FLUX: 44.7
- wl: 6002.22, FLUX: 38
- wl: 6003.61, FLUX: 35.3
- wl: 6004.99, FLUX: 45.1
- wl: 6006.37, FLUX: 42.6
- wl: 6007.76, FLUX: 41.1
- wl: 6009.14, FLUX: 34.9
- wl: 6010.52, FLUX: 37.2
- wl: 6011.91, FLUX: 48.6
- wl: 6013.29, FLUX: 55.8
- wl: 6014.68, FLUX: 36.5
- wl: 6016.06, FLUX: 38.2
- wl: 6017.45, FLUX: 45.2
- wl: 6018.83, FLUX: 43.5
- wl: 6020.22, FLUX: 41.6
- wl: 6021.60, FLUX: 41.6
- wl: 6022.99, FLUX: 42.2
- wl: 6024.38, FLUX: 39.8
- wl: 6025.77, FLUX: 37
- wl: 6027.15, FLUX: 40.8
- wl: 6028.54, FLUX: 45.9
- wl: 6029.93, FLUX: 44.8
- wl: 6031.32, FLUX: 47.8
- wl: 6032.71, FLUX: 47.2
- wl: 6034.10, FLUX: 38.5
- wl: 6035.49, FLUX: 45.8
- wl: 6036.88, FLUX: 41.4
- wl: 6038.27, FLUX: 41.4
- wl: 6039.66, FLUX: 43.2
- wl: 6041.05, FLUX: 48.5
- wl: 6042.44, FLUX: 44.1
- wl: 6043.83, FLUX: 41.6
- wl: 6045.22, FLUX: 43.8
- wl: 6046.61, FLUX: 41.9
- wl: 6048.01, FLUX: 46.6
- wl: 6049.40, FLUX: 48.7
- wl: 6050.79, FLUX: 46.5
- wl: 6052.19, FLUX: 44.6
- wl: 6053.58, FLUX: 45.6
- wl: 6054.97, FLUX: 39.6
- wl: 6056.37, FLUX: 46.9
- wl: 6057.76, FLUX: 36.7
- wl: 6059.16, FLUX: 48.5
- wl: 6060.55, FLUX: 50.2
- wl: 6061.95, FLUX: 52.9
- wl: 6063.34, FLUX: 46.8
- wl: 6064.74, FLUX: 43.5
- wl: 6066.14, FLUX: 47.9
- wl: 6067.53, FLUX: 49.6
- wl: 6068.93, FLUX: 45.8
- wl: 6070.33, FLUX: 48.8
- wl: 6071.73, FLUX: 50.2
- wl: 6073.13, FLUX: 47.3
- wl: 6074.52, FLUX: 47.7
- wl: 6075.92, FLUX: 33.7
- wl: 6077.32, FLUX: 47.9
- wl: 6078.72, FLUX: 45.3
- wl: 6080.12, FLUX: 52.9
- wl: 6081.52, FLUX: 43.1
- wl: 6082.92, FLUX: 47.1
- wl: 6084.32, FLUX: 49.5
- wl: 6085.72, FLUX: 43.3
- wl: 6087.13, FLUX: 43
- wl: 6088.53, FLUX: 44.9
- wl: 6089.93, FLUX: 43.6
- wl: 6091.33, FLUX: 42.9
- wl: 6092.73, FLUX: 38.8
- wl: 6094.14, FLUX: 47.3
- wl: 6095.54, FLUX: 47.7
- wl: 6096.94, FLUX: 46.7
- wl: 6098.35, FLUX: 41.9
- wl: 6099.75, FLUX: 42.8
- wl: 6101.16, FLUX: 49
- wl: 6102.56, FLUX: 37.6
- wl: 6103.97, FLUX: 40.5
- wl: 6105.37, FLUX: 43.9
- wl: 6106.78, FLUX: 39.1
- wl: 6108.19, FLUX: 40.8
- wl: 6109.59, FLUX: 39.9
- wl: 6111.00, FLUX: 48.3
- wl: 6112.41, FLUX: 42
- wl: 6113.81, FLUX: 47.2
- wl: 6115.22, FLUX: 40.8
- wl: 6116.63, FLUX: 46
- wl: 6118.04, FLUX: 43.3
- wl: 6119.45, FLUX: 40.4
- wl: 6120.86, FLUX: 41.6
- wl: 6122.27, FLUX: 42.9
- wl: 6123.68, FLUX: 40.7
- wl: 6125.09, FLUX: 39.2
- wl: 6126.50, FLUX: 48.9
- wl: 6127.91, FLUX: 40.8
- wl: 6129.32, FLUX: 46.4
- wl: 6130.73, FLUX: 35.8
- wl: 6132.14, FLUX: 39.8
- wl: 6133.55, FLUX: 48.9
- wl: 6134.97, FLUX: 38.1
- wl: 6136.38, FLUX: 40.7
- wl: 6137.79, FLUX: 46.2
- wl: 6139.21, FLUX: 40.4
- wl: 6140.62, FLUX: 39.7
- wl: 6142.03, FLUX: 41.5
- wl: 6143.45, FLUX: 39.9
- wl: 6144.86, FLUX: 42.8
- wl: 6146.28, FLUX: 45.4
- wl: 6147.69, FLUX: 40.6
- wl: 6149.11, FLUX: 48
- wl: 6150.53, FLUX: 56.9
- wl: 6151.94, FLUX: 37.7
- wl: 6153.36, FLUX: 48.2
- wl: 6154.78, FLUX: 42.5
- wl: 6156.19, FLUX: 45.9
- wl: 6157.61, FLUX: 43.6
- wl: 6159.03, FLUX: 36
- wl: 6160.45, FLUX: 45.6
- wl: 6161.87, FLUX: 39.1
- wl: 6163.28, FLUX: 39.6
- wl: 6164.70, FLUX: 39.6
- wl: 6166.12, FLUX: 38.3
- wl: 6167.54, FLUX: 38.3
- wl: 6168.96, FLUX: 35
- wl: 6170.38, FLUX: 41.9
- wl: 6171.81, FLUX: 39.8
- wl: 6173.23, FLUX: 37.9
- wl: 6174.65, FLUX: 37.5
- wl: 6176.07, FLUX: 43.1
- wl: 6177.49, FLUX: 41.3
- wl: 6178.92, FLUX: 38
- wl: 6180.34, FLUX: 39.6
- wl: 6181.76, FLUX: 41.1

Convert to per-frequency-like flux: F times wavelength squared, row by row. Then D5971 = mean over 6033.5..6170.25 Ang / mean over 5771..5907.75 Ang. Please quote 1.1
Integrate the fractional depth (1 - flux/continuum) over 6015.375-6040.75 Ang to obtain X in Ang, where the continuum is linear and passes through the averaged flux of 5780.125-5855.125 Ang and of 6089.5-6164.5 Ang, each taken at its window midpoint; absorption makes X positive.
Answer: 0.51 Ang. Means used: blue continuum 44.9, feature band 42.6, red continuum 42.9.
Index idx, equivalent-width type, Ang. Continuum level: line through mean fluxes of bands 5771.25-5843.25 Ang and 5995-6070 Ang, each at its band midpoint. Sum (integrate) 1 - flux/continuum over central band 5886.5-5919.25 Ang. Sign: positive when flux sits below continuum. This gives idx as 4.0 Ang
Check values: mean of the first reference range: 45.2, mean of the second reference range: 43.7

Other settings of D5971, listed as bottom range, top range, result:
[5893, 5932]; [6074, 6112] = 1.13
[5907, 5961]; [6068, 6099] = 1.11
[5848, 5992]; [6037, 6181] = 1.09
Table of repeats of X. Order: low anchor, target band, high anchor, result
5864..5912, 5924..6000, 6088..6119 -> -3.98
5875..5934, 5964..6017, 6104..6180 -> -3.43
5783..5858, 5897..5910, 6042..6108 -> 1.22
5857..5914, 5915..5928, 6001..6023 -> -0.87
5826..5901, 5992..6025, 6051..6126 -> 1.20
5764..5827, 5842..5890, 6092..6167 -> 1.94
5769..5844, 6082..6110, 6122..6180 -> -0.82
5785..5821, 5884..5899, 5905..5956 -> 3.13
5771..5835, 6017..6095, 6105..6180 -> -3.69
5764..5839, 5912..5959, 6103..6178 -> 1.01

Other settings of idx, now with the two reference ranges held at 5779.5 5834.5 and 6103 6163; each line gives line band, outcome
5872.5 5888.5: 0.9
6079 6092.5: -0.7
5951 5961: 0.6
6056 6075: -1.8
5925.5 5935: 0.4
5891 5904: 2.7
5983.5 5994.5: 0.2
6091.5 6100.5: -0.2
